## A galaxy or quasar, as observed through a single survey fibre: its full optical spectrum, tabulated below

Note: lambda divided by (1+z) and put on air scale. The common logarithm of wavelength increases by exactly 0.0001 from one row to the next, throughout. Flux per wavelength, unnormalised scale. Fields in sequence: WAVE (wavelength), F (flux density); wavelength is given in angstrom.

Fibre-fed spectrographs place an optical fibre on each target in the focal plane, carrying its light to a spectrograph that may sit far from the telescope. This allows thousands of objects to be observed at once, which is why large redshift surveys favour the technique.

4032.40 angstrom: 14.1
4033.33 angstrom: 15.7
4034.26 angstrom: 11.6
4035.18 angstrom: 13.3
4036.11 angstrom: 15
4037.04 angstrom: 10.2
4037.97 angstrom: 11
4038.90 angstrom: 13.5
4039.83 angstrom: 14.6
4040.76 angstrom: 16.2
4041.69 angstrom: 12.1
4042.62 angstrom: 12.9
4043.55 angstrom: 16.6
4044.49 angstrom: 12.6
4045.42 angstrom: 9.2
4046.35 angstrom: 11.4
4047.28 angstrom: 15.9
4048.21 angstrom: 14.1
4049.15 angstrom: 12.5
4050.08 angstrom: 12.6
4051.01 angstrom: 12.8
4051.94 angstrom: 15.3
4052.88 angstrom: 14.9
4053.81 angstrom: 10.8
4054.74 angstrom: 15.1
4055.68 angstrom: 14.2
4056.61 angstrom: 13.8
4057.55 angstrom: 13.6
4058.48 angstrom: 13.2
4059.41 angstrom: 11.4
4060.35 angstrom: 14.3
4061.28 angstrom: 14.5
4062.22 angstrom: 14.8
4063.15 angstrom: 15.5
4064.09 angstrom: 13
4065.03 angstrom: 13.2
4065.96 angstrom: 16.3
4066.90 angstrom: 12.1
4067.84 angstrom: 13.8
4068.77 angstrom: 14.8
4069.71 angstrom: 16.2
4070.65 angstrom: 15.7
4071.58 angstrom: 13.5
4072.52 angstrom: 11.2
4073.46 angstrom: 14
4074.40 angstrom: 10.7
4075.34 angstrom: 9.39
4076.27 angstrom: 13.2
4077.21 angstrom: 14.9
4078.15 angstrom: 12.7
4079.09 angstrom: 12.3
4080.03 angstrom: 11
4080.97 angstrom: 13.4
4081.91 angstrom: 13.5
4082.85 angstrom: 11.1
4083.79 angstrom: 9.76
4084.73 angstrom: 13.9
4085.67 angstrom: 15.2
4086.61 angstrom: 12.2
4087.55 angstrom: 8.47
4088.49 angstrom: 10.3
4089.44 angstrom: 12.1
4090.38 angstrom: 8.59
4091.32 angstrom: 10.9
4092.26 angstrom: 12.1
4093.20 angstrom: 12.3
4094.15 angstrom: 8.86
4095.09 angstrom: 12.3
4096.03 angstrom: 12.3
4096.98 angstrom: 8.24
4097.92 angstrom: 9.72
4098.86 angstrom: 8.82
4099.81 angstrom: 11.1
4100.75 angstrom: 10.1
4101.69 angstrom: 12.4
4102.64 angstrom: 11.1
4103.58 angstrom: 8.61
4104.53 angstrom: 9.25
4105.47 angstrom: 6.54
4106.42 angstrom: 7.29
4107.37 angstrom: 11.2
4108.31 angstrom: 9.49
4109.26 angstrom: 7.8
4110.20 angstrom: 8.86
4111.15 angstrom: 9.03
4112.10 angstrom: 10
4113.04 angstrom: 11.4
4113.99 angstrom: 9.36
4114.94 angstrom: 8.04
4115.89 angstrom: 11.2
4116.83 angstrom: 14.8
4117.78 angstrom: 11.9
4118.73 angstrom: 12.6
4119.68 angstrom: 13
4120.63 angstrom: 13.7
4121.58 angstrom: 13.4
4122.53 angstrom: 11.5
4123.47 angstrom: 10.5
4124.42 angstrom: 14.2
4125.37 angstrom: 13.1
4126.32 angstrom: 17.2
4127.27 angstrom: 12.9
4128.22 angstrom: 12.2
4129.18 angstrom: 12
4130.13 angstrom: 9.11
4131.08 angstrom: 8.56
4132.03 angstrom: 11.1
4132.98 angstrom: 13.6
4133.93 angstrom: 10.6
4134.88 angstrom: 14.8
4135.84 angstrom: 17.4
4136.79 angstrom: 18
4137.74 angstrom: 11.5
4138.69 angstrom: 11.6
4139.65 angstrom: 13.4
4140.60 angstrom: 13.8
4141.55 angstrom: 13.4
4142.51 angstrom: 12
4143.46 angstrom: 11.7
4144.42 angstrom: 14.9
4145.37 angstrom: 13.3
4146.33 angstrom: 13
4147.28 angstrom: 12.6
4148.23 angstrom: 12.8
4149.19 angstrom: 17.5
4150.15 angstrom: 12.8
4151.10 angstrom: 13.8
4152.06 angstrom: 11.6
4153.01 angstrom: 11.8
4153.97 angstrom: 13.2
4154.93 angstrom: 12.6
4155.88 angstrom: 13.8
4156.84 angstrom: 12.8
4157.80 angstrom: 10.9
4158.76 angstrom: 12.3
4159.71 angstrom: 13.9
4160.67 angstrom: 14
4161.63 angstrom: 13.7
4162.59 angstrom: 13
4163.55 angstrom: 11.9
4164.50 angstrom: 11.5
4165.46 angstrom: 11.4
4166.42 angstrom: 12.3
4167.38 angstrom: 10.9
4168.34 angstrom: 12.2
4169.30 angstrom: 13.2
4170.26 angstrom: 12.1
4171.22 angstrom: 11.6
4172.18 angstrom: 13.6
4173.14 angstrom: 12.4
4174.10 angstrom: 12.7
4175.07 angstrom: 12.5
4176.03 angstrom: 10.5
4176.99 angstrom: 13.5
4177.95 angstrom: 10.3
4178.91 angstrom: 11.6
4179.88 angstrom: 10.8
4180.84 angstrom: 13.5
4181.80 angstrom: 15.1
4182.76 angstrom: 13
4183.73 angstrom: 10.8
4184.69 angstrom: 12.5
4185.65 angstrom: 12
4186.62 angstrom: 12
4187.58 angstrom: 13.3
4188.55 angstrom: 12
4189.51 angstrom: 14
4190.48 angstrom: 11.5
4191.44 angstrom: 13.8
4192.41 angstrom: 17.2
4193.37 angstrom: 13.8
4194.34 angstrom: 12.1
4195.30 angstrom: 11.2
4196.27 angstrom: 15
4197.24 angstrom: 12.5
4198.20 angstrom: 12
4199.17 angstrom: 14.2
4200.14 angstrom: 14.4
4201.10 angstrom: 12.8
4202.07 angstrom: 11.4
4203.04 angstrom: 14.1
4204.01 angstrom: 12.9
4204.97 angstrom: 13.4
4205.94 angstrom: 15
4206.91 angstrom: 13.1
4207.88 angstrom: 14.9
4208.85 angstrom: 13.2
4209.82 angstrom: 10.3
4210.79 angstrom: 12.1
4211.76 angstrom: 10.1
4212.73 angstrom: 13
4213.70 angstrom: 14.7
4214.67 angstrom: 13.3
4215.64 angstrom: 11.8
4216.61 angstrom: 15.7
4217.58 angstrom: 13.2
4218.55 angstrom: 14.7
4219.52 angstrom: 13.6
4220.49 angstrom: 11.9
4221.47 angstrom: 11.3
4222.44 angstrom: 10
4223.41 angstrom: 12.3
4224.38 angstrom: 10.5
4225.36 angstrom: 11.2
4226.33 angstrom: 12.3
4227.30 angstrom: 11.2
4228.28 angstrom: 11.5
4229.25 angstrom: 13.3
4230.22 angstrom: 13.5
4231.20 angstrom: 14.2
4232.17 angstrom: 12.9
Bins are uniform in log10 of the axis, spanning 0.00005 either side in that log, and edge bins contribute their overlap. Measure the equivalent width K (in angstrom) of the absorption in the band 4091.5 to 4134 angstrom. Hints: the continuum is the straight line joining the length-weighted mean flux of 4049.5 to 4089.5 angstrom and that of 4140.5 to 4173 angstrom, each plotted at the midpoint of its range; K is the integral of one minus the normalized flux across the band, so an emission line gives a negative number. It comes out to 6.6 angstrom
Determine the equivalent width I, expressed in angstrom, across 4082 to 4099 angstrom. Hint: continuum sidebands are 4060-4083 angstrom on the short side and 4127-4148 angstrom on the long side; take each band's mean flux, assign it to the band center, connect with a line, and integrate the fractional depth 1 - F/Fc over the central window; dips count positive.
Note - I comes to 2.8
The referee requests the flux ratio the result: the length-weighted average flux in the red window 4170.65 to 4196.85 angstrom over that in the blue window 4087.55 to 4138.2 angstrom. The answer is 1.1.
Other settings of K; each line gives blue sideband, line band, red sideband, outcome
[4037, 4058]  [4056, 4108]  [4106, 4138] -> 2.76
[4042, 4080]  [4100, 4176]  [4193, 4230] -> 5.57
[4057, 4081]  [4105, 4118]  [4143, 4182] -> 3.31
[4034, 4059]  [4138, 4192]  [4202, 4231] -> 0.91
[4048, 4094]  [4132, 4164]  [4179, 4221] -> -0.59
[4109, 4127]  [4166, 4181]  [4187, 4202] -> 0.89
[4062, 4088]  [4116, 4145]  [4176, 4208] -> 0.18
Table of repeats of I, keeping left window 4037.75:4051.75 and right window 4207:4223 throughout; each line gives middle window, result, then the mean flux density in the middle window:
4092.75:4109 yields 3.9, 9.94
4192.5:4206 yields -0.5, 13.3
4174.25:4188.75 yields 0.7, 12.2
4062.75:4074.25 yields -0.7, 14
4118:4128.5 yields -0.1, 13.1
